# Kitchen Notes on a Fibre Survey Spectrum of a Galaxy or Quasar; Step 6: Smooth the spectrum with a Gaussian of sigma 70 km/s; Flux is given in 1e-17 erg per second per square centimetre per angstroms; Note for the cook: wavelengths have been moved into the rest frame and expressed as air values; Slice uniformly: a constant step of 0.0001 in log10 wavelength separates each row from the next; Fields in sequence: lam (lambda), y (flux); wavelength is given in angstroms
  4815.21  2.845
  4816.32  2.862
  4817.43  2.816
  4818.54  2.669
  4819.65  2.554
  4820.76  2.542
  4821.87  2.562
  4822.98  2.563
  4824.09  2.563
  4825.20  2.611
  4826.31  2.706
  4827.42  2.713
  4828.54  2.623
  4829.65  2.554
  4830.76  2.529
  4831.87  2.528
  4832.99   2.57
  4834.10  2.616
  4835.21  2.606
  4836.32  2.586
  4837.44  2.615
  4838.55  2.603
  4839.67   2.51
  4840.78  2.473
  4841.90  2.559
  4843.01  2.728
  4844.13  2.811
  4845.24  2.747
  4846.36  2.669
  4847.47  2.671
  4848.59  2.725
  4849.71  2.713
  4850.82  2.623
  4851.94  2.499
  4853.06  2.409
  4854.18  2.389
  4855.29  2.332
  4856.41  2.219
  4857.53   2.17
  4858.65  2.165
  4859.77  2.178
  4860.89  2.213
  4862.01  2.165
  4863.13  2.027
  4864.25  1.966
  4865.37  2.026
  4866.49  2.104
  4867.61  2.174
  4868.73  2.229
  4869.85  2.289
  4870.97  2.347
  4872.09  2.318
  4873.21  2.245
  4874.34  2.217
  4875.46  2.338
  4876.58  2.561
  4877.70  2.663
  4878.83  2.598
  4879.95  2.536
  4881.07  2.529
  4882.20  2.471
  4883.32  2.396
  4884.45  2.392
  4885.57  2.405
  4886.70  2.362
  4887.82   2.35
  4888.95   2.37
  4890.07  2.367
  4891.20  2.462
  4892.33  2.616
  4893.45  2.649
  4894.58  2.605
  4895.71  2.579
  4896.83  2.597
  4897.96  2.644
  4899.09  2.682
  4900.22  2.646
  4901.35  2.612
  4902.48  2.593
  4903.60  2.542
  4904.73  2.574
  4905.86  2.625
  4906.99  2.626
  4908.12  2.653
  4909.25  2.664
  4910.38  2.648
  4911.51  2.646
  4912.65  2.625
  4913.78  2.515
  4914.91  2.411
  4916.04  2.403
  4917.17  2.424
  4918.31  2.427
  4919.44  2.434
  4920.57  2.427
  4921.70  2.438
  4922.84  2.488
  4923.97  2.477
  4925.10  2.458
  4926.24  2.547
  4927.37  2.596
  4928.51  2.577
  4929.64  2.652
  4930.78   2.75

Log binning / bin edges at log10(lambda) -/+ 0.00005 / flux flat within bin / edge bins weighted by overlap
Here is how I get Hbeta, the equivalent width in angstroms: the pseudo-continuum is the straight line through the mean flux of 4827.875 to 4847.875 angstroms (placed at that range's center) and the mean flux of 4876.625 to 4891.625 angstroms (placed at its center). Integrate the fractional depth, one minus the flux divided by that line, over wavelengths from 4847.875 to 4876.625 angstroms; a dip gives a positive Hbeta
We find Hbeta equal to 2.7 angstroms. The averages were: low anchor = 2.61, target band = 2.29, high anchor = 2.46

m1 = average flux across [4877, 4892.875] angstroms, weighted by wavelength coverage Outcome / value 2.47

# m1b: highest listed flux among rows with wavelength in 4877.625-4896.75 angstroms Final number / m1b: 2.663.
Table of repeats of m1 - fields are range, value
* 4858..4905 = 2.4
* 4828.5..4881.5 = 2.43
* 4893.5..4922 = 2.56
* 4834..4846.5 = 2.63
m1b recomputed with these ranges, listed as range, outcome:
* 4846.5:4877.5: 2.725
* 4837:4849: 2.811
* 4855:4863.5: 2.332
